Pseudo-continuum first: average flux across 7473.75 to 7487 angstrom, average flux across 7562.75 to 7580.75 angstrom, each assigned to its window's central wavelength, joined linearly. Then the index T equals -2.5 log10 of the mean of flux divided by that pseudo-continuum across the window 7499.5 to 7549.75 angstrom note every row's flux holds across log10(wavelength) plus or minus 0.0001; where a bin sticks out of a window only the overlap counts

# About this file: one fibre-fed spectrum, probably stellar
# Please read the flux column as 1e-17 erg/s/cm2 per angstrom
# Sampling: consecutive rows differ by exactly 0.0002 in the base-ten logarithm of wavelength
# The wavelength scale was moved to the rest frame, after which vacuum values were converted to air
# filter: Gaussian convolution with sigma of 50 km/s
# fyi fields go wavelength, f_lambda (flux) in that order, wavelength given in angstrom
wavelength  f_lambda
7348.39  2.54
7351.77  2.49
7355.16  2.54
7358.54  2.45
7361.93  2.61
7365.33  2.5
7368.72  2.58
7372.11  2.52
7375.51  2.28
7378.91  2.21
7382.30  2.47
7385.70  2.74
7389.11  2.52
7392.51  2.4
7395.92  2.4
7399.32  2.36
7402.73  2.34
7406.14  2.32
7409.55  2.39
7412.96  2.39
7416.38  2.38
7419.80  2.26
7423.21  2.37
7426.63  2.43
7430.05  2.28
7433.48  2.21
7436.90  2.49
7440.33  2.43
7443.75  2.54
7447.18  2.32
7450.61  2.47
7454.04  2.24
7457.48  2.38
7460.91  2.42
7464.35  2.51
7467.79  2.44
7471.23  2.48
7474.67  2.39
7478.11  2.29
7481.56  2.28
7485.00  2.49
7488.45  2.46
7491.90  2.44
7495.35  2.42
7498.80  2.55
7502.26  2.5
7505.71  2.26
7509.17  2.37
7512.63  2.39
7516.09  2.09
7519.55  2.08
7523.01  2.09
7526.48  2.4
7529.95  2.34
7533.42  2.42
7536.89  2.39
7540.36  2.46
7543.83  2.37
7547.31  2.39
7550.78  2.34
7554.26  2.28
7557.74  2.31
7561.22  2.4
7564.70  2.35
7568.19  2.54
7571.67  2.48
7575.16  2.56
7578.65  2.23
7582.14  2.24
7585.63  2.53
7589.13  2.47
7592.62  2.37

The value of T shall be 0.030 mag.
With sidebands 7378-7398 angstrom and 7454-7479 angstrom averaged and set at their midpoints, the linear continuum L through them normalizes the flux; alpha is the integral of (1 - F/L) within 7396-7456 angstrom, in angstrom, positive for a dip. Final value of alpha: 1.7 angstrom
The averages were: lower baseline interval 2.47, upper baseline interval 2.41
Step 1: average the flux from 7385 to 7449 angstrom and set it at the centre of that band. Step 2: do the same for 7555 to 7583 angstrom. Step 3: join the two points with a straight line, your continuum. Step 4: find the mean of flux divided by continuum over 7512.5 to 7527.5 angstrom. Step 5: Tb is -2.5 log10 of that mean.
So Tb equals 0.10 mag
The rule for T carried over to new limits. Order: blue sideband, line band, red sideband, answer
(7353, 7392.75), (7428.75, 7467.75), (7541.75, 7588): 0.02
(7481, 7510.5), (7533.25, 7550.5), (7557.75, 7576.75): 0.02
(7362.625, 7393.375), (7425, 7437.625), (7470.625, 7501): 0.05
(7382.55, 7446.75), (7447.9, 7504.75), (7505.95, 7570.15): -0.02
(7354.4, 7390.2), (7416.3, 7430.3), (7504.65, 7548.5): 0.04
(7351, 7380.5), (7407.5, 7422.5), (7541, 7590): 0.04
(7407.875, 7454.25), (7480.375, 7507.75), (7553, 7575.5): -0.02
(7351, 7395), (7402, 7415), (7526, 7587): 0.05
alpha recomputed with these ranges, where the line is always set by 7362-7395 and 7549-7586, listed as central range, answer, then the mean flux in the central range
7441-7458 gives 0.3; 2.39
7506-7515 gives 0.3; 2.34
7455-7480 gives 0.2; 2.41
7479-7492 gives 0.1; 2.41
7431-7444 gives 0.3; 2.4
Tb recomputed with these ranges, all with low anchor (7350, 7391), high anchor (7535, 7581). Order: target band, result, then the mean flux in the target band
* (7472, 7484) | 0.04 mag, 2.34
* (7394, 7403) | 0.05 mag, 2.37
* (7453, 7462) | 0.04 mag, 2.35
